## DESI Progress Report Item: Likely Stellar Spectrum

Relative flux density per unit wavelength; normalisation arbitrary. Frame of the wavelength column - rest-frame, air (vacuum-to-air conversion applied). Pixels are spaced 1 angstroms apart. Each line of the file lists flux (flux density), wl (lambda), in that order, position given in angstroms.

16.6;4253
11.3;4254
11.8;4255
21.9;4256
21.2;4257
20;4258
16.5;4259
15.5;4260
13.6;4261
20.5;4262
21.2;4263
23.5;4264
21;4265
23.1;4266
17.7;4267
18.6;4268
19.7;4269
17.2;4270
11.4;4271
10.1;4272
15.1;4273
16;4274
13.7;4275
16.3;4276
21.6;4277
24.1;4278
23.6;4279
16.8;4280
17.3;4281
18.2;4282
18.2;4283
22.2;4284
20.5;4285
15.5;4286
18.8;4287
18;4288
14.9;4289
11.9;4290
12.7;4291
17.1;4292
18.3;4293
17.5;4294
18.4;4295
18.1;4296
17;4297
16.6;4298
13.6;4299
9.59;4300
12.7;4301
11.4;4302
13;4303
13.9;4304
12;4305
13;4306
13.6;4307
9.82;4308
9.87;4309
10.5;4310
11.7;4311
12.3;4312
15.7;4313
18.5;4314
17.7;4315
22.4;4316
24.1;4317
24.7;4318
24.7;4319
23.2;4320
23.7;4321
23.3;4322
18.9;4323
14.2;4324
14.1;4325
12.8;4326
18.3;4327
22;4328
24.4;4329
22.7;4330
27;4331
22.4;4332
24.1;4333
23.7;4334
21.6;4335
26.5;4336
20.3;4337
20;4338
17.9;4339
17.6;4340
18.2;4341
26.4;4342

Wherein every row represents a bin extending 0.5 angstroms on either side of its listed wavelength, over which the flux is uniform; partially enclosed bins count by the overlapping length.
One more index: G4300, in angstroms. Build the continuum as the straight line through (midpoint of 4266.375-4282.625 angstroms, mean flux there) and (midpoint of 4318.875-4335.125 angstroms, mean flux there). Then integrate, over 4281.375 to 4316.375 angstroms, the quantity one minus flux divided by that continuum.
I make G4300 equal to 6.9 angstroms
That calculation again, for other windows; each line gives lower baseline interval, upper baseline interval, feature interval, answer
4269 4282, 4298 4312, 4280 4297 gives -2.8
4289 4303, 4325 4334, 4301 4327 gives 3.1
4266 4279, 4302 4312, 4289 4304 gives -1.4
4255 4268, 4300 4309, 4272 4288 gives -2.1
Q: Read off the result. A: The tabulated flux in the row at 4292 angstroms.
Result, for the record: 17.1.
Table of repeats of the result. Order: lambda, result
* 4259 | 16.5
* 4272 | 10.1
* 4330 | 22.7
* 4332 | 22.4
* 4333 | 24.1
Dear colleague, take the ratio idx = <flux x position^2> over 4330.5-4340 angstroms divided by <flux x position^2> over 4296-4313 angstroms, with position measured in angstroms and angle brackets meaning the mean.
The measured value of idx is 1.77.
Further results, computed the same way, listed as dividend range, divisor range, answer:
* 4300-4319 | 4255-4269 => 0.79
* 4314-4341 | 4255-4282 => 1.19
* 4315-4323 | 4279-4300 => 1.37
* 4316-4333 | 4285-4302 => 1.38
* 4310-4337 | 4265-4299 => 1.19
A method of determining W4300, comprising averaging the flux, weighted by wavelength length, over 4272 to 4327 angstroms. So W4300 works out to 16.7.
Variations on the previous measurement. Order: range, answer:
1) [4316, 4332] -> 21.3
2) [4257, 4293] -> 17.8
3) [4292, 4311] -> 13.9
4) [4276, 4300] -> 17.7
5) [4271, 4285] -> 17.8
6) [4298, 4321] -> 15.6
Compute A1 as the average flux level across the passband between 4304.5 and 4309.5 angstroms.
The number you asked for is 11.7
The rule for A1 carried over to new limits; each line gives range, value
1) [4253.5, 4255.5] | 11.6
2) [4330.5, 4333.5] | 24.5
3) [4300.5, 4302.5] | 12.1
